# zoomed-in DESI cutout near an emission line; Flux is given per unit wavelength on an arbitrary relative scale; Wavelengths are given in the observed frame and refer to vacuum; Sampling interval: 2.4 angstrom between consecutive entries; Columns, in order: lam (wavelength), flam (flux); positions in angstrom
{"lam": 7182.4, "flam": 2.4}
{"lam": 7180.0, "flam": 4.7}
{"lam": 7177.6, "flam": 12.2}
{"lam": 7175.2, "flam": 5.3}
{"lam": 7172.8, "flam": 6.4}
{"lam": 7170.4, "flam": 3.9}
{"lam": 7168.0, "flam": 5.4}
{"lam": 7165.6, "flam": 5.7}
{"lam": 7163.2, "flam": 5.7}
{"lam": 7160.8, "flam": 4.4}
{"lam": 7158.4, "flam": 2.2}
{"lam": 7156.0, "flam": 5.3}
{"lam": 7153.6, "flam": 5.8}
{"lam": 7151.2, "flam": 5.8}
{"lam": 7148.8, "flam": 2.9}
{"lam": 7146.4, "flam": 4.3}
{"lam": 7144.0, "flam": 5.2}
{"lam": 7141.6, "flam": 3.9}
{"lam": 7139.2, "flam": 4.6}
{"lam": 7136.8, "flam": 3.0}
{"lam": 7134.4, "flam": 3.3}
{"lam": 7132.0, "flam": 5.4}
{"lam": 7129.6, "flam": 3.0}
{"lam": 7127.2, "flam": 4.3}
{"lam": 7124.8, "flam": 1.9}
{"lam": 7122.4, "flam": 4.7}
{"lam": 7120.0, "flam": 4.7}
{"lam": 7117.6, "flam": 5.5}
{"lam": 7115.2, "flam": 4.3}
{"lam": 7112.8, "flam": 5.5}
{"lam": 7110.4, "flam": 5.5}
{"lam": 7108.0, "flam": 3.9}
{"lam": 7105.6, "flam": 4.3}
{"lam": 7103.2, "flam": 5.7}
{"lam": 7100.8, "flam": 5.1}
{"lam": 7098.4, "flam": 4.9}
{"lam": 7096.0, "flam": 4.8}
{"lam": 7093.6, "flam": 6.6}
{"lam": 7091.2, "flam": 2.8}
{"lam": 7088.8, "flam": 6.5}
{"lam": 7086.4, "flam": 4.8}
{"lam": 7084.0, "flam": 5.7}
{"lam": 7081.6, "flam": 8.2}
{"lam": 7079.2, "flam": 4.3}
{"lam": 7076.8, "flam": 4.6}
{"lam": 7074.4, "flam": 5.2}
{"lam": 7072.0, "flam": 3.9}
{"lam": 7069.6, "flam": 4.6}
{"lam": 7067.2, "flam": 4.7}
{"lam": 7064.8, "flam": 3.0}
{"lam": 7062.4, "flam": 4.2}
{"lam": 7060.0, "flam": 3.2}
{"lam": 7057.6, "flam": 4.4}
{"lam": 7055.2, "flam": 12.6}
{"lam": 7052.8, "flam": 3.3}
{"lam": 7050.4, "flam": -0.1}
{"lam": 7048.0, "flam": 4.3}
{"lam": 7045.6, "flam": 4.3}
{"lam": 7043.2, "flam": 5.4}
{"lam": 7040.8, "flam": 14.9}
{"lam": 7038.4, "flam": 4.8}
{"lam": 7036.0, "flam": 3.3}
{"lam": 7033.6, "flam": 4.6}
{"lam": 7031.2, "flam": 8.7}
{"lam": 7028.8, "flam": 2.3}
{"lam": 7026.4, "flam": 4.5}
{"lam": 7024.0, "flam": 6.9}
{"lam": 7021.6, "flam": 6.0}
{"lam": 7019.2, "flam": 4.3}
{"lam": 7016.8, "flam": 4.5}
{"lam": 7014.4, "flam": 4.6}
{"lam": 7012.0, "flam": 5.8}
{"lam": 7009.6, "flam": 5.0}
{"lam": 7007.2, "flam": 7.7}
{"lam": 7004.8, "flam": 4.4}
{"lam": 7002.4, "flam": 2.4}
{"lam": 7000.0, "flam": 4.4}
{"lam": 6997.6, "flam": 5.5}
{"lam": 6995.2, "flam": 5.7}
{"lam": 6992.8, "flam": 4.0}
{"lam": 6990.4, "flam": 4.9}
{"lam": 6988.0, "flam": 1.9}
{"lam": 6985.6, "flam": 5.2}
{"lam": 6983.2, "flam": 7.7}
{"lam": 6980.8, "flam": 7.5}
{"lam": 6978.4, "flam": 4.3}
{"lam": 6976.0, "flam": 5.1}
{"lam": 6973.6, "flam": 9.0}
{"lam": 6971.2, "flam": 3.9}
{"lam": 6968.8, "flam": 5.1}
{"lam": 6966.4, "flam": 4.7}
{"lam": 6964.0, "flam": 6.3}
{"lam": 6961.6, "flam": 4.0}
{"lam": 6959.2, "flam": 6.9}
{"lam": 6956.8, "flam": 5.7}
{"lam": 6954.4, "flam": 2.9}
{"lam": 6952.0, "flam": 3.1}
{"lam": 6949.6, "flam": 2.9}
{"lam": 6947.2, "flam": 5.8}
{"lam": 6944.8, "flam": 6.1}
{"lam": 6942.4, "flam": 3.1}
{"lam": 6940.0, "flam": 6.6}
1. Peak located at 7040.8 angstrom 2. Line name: [S II]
